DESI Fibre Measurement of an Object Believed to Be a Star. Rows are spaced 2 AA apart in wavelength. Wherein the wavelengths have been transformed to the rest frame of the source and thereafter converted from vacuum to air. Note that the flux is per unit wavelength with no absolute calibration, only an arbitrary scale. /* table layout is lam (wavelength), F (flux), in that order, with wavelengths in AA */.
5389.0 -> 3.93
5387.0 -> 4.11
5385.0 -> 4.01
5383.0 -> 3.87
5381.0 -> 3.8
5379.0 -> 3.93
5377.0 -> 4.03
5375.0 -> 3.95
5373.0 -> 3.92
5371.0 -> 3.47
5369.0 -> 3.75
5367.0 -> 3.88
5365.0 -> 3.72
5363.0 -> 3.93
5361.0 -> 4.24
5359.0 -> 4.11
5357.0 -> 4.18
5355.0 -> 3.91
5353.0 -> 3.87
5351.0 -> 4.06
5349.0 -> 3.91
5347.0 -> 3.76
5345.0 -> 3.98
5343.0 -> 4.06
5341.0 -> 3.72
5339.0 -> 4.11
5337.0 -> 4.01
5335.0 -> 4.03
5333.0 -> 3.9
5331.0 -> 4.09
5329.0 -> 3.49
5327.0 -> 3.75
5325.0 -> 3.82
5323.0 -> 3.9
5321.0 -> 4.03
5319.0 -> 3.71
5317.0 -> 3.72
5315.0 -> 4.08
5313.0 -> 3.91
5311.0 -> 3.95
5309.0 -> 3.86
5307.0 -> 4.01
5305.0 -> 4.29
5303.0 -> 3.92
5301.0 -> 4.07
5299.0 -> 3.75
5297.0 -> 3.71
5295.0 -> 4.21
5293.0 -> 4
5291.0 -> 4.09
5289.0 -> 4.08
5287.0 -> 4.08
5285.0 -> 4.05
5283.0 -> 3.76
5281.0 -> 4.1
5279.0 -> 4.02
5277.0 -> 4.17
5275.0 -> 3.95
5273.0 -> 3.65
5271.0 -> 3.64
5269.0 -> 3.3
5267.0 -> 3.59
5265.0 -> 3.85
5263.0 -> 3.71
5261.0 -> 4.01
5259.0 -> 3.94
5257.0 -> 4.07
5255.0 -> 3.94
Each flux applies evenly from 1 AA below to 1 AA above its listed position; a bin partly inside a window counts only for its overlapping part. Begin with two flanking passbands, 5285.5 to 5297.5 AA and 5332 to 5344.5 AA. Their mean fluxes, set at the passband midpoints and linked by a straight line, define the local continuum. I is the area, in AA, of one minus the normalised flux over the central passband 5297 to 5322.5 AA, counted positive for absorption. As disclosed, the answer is 0.5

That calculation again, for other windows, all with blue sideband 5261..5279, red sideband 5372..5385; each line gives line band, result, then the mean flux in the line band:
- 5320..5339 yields -0.25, 3.9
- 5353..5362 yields -0.44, 4.08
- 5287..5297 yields -0.68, 4.05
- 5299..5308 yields -0.53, 4.04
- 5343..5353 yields -0.14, 3.93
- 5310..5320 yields -0.11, 3.87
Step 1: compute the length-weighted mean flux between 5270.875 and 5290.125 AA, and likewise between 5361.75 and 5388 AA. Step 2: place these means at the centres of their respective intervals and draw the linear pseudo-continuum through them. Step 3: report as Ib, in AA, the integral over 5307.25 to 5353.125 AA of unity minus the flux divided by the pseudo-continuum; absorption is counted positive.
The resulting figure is 0.2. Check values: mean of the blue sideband 3.97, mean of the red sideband 3.88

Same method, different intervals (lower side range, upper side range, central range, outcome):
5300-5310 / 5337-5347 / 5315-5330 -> 0.7 AA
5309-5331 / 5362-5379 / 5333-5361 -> -1.0 AA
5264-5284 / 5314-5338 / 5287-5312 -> -1.0 AA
